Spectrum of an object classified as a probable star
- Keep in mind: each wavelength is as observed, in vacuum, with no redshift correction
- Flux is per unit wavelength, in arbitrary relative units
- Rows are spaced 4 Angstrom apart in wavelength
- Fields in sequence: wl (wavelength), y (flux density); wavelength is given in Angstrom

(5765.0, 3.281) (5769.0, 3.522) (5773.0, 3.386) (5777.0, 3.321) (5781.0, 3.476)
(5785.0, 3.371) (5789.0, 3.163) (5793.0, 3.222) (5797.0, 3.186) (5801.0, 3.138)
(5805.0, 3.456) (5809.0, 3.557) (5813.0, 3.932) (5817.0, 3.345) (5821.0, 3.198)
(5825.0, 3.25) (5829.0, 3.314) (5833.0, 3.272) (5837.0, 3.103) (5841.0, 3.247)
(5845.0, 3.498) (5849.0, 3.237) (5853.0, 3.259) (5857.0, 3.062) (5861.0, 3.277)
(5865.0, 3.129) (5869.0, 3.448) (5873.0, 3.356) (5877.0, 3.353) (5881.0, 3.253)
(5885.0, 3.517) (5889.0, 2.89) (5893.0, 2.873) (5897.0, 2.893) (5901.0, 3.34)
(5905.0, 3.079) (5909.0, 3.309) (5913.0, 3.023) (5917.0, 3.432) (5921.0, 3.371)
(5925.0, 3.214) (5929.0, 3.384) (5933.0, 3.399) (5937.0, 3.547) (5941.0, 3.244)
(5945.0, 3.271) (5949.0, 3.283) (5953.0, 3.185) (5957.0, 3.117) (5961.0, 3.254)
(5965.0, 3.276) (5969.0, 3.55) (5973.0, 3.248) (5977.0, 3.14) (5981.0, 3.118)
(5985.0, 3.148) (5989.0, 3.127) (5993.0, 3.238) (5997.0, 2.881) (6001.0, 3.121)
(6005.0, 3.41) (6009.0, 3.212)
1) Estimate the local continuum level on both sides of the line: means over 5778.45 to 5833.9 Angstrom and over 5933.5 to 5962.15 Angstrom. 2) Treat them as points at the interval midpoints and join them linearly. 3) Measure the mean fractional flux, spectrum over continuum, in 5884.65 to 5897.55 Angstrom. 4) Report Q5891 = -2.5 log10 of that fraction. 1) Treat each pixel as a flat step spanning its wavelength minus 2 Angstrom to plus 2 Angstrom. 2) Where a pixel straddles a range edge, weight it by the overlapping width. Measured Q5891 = 0.11 mag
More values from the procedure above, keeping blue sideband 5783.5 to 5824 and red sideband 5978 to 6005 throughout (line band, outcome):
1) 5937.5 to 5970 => -0.034 mag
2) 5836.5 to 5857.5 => 0.015 mag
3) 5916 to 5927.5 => -0.040 mag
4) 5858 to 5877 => -0.006 mag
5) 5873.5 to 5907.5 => 0.030 mag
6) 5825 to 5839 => 0.029 mag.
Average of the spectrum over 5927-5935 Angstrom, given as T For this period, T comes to 3.39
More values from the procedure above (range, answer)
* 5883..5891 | 3.2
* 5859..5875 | 3.3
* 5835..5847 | 3.28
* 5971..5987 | 3.16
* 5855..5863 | 3.17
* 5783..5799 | 3.24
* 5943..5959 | 3.21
